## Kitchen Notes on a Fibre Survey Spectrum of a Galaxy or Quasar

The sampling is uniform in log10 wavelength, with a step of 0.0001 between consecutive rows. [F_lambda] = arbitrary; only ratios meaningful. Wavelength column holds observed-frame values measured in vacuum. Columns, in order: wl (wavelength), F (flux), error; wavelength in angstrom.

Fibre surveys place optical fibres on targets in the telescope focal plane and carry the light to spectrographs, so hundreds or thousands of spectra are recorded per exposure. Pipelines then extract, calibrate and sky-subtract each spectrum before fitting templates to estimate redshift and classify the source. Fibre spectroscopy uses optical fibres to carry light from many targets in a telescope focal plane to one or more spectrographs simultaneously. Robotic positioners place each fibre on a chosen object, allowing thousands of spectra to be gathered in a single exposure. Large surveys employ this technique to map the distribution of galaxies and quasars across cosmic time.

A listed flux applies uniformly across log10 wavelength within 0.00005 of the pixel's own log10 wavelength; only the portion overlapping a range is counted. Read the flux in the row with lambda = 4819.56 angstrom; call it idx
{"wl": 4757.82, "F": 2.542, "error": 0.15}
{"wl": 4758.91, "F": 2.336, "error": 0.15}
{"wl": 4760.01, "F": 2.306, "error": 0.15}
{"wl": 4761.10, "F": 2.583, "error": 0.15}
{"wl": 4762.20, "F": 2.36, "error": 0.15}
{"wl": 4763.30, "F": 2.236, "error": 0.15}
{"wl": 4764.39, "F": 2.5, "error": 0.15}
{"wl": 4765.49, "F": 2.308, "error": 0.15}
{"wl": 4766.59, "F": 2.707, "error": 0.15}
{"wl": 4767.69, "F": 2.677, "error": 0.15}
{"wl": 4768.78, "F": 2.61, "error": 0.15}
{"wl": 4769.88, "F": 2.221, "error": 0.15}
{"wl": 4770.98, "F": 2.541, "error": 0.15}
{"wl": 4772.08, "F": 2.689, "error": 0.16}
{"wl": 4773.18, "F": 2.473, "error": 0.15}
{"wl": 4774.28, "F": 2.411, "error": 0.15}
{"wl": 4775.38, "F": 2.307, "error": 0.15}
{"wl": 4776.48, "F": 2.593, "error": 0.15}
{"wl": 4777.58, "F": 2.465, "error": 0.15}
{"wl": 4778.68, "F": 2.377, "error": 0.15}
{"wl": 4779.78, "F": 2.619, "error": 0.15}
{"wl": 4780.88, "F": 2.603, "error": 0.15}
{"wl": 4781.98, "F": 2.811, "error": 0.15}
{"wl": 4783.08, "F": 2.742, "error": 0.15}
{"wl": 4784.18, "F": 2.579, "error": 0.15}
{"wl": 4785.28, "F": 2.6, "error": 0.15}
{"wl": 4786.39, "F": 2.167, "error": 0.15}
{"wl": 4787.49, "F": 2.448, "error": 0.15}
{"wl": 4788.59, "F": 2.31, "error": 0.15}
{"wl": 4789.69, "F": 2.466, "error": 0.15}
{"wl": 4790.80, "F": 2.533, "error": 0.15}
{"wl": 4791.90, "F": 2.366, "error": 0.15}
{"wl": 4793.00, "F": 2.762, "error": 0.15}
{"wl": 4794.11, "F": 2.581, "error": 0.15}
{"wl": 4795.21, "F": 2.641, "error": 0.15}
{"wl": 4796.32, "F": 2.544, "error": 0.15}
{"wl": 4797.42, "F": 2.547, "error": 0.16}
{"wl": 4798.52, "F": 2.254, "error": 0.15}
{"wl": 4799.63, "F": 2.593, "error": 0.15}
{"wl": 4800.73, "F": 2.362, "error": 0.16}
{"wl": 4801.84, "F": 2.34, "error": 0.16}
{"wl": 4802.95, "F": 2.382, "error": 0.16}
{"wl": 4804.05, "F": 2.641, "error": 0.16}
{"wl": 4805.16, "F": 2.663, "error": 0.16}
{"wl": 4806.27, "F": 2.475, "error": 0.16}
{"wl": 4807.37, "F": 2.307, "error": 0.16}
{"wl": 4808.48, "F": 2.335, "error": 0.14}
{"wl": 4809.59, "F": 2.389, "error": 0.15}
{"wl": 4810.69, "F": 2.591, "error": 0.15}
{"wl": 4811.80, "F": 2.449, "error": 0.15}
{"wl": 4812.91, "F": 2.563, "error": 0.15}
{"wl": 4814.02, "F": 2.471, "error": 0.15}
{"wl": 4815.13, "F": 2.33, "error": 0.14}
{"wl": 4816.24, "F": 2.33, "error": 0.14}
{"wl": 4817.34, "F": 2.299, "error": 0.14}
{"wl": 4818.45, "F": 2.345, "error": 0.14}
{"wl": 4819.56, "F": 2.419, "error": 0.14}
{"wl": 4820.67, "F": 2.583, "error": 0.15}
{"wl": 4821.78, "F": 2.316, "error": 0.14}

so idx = 2.419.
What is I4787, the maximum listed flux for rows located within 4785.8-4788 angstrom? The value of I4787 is 2.448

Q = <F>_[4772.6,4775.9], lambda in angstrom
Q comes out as 2.4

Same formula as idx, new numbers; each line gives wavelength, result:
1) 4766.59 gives 2.707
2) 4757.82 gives 2.542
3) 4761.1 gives 2.583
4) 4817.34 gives 2.299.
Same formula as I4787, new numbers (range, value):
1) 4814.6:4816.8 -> 2.33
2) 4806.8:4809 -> 2.335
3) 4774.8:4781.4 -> 2.619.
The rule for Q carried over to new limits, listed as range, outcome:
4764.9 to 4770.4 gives 2.51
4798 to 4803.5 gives 2.38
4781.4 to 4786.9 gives 2.58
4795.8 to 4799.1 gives 2.45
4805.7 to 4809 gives 2.37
